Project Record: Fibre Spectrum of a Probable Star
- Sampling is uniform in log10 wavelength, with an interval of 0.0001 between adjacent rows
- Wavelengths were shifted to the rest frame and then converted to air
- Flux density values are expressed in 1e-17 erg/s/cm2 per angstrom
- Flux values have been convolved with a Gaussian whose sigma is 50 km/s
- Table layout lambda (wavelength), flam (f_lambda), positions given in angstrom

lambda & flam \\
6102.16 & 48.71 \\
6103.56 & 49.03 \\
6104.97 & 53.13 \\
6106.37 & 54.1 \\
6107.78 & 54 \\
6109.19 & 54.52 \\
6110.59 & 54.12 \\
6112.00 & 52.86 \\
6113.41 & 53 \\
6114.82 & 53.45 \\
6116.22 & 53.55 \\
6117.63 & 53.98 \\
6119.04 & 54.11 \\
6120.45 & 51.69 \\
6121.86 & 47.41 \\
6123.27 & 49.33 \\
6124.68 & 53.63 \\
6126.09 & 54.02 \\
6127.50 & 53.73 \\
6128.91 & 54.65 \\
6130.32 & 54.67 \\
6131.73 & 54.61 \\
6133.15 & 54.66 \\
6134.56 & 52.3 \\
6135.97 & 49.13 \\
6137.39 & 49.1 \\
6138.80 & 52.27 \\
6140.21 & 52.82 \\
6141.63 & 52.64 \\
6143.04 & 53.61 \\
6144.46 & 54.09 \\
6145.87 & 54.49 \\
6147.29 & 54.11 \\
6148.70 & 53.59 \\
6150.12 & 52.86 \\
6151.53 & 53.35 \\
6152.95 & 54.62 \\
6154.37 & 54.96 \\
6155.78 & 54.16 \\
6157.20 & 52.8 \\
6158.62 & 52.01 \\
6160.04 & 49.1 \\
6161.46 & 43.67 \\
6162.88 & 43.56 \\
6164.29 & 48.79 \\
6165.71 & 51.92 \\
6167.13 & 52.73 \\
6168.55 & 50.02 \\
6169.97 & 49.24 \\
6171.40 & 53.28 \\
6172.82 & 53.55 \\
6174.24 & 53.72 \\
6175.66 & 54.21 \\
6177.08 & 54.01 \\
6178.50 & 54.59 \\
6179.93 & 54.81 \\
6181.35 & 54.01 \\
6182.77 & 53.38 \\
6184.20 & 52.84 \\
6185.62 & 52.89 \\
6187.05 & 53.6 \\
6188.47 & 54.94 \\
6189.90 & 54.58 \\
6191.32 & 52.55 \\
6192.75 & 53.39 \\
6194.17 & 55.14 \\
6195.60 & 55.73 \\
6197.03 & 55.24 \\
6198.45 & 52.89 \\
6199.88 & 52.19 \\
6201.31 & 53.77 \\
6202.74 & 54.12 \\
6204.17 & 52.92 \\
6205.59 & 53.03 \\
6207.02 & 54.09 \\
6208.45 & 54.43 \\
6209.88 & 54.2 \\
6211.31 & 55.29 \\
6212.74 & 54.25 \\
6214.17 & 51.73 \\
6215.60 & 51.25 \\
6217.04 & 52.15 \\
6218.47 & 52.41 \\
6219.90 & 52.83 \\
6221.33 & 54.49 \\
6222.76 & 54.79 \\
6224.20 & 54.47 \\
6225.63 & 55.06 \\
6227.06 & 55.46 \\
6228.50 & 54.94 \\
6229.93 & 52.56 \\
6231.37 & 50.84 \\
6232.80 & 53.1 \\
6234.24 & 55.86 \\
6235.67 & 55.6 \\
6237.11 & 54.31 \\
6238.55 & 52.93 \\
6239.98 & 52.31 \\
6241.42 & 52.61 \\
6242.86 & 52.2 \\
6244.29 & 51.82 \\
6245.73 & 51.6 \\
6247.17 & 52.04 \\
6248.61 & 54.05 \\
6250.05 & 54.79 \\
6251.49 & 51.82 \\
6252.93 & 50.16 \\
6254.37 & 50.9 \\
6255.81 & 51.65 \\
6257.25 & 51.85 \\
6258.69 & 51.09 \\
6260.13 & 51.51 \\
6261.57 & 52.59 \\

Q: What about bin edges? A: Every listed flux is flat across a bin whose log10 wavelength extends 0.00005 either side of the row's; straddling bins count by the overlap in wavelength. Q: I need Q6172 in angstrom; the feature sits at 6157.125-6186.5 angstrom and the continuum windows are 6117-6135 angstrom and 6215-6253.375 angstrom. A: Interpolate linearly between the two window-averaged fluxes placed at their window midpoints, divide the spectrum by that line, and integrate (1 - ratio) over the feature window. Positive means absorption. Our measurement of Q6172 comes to 0.8 angstrom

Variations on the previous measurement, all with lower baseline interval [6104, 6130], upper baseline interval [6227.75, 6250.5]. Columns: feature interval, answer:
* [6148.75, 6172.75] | 0.9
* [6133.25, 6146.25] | 0.2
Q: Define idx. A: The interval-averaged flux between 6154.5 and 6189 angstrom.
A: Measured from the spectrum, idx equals 52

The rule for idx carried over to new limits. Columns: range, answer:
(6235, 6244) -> 53.2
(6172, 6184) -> 54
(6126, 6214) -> 53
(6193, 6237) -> 53.8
